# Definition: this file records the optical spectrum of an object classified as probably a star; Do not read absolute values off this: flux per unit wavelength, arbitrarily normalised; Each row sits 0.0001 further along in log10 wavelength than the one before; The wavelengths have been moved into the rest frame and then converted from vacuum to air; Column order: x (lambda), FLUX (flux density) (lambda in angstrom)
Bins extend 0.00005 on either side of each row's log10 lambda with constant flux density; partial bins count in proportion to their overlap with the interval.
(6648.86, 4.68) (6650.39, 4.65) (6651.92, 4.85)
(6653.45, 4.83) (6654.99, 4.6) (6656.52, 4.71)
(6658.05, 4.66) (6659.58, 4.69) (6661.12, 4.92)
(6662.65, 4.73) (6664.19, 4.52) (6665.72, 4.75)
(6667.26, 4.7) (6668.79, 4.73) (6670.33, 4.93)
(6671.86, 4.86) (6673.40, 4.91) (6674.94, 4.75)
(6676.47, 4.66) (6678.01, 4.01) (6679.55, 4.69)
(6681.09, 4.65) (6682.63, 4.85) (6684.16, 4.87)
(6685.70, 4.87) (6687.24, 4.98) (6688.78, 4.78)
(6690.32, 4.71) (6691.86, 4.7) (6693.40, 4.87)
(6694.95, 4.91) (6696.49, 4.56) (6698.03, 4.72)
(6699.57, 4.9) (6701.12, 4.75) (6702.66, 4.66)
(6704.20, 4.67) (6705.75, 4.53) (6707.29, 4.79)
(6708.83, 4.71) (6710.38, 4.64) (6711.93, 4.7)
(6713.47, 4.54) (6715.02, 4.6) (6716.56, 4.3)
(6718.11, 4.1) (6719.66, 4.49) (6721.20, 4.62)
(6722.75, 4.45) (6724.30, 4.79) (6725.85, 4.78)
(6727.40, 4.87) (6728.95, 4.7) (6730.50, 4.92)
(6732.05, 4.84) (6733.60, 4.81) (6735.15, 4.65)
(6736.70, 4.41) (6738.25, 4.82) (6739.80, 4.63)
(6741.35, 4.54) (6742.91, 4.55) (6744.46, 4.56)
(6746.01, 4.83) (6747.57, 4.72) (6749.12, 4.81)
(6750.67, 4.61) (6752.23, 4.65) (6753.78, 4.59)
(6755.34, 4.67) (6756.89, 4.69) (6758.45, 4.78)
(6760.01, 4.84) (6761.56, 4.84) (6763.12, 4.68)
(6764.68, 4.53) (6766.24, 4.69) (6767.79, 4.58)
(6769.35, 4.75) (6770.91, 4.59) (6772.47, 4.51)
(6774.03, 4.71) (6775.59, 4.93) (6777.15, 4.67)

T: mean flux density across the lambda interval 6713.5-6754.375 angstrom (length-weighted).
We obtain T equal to 4.64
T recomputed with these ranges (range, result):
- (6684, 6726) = 4.67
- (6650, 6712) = 4.73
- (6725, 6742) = 4.73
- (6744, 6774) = 4.68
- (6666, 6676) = 4.81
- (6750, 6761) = 4.69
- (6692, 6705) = 4.75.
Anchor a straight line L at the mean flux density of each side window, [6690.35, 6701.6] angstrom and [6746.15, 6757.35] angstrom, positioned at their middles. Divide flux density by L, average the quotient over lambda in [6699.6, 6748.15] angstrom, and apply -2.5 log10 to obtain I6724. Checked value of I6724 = 0.02 mag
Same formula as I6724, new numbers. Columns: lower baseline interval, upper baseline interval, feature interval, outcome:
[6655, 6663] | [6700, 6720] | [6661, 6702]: -0.02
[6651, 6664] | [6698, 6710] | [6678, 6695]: -0.01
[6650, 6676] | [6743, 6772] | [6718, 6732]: 0.01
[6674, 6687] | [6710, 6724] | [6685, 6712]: -0.04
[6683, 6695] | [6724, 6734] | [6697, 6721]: 0.05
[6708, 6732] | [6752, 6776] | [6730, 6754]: -0.01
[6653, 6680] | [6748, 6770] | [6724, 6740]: -0.01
